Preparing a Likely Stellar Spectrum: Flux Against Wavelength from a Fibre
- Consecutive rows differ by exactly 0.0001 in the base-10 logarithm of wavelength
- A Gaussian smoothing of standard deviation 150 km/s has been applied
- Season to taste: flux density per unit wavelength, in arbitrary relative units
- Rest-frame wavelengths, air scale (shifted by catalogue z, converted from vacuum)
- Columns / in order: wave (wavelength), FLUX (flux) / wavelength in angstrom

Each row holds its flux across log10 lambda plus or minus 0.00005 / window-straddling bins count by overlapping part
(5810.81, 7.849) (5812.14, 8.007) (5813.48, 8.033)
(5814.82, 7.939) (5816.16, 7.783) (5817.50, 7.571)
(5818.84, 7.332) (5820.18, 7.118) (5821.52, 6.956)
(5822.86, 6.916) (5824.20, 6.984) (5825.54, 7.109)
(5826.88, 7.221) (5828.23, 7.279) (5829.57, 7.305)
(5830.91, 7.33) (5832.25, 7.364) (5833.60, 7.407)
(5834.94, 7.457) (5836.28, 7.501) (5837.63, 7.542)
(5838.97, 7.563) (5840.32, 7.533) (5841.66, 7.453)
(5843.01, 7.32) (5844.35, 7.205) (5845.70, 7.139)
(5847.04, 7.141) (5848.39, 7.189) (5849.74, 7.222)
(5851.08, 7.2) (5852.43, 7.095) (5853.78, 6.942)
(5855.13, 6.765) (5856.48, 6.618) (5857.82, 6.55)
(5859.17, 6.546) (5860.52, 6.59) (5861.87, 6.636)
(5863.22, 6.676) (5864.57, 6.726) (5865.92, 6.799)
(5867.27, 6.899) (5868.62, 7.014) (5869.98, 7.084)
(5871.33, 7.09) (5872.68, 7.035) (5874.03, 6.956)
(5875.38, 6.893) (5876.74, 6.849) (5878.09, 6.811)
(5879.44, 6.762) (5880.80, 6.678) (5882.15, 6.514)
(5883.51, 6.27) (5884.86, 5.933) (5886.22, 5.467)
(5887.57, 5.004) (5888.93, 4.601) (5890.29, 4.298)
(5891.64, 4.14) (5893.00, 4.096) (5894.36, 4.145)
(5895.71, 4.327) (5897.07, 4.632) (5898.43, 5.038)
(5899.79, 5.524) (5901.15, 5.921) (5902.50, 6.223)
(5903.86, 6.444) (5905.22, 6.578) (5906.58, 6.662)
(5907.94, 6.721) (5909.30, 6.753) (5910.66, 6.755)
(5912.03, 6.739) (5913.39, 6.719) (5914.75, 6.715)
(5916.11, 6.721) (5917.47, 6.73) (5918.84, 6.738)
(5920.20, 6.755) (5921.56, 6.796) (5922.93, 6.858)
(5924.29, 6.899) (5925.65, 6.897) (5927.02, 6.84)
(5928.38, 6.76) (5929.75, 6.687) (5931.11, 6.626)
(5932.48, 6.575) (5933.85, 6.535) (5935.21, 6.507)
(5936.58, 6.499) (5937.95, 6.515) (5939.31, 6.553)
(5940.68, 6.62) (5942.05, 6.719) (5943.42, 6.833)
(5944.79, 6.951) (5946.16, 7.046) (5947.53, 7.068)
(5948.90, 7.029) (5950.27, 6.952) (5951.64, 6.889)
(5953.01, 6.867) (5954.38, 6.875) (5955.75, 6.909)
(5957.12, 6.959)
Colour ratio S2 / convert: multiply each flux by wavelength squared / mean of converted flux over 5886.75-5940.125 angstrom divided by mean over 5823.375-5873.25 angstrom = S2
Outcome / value 0.9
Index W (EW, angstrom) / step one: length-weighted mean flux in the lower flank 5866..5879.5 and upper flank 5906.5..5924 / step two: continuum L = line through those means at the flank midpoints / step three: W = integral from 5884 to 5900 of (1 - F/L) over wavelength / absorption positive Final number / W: 4.88 angstrom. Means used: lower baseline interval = 6.94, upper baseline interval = 6.75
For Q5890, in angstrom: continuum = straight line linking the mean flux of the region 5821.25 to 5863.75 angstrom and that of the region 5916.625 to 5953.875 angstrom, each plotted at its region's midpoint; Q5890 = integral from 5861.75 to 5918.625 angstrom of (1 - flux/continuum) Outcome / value 6.4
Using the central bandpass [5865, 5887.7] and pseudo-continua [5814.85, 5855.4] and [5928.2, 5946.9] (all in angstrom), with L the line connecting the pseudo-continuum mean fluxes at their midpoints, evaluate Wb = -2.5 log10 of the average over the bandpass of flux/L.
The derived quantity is 0.06 mag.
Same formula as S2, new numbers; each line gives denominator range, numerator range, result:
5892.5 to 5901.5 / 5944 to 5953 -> 1.48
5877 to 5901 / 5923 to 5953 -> 1.29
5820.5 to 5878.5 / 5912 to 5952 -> 0.98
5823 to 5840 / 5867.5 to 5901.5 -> 0.81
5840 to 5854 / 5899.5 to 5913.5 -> 0.91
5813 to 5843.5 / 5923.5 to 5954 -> 0.95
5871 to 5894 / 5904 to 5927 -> 1.15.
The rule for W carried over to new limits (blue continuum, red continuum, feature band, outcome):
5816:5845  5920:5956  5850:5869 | 1.01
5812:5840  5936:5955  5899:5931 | 1.57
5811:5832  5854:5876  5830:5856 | -0.61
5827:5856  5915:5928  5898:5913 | 1.22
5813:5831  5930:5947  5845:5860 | 0.47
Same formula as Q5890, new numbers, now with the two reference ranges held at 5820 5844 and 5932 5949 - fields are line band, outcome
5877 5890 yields 1.9 angstrom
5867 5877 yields 0.1 angstrom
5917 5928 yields 0.0 angstrom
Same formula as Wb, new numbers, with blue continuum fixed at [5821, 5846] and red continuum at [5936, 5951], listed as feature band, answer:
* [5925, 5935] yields 0.03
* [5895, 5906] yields 0.24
